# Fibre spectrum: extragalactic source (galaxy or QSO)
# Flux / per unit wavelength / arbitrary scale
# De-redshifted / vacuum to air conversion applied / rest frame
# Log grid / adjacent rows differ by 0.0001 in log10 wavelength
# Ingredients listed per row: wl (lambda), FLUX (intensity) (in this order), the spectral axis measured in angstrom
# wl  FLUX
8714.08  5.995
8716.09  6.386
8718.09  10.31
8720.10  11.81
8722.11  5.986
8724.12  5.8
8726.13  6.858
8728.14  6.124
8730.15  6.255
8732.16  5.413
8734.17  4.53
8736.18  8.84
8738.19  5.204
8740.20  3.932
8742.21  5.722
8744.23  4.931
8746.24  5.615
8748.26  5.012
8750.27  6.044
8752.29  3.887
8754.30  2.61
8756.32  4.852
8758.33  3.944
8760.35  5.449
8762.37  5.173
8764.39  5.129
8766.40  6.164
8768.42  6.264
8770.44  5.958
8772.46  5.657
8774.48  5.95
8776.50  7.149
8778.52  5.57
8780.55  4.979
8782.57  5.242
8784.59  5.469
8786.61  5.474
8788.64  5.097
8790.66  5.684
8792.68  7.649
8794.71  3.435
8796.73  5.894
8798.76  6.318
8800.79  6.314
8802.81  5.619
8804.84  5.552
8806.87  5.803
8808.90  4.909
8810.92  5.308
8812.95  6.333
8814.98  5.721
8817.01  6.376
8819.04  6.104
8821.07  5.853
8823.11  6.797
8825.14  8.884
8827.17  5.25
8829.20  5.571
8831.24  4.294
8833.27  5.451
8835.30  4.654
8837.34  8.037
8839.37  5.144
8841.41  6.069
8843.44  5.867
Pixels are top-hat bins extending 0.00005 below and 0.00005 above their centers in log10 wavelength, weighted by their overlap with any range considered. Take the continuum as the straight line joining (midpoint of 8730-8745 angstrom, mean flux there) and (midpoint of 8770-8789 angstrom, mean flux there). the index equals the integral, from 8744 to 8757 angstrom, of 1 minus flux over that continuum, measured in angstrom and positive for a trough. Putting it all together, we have 2.1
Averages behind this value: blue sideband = 5.58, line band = 4.69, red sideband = 5.66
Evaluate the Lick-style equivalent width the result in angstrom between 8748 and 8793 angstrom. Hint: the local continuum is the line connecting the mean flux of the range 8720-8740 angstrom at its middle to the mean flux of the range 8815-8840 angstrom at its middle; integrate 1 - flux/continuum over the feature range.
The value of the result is 6.0 angstrom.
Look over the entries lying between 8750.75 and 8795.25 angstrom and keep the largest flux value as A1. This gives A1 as 7.649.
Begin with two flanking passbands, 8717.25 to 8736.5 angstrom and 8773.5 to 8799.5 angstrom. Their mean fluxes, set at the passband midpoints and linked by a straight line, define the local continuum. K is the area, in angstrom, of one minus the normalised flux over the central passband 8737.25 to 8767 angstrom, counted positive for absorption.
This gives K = 7.3 angstrom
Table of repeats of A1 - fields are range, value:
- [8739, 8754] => 6.044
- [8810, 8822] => 6.376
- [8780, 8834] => 8.884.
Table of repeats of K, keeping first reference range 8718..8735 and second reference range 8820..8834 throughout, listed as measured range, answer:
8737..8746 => 2.20 angstrom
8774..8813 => 3.92 angstrom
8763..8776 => 1.23 angstrom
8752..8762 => 3.59 angstrom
